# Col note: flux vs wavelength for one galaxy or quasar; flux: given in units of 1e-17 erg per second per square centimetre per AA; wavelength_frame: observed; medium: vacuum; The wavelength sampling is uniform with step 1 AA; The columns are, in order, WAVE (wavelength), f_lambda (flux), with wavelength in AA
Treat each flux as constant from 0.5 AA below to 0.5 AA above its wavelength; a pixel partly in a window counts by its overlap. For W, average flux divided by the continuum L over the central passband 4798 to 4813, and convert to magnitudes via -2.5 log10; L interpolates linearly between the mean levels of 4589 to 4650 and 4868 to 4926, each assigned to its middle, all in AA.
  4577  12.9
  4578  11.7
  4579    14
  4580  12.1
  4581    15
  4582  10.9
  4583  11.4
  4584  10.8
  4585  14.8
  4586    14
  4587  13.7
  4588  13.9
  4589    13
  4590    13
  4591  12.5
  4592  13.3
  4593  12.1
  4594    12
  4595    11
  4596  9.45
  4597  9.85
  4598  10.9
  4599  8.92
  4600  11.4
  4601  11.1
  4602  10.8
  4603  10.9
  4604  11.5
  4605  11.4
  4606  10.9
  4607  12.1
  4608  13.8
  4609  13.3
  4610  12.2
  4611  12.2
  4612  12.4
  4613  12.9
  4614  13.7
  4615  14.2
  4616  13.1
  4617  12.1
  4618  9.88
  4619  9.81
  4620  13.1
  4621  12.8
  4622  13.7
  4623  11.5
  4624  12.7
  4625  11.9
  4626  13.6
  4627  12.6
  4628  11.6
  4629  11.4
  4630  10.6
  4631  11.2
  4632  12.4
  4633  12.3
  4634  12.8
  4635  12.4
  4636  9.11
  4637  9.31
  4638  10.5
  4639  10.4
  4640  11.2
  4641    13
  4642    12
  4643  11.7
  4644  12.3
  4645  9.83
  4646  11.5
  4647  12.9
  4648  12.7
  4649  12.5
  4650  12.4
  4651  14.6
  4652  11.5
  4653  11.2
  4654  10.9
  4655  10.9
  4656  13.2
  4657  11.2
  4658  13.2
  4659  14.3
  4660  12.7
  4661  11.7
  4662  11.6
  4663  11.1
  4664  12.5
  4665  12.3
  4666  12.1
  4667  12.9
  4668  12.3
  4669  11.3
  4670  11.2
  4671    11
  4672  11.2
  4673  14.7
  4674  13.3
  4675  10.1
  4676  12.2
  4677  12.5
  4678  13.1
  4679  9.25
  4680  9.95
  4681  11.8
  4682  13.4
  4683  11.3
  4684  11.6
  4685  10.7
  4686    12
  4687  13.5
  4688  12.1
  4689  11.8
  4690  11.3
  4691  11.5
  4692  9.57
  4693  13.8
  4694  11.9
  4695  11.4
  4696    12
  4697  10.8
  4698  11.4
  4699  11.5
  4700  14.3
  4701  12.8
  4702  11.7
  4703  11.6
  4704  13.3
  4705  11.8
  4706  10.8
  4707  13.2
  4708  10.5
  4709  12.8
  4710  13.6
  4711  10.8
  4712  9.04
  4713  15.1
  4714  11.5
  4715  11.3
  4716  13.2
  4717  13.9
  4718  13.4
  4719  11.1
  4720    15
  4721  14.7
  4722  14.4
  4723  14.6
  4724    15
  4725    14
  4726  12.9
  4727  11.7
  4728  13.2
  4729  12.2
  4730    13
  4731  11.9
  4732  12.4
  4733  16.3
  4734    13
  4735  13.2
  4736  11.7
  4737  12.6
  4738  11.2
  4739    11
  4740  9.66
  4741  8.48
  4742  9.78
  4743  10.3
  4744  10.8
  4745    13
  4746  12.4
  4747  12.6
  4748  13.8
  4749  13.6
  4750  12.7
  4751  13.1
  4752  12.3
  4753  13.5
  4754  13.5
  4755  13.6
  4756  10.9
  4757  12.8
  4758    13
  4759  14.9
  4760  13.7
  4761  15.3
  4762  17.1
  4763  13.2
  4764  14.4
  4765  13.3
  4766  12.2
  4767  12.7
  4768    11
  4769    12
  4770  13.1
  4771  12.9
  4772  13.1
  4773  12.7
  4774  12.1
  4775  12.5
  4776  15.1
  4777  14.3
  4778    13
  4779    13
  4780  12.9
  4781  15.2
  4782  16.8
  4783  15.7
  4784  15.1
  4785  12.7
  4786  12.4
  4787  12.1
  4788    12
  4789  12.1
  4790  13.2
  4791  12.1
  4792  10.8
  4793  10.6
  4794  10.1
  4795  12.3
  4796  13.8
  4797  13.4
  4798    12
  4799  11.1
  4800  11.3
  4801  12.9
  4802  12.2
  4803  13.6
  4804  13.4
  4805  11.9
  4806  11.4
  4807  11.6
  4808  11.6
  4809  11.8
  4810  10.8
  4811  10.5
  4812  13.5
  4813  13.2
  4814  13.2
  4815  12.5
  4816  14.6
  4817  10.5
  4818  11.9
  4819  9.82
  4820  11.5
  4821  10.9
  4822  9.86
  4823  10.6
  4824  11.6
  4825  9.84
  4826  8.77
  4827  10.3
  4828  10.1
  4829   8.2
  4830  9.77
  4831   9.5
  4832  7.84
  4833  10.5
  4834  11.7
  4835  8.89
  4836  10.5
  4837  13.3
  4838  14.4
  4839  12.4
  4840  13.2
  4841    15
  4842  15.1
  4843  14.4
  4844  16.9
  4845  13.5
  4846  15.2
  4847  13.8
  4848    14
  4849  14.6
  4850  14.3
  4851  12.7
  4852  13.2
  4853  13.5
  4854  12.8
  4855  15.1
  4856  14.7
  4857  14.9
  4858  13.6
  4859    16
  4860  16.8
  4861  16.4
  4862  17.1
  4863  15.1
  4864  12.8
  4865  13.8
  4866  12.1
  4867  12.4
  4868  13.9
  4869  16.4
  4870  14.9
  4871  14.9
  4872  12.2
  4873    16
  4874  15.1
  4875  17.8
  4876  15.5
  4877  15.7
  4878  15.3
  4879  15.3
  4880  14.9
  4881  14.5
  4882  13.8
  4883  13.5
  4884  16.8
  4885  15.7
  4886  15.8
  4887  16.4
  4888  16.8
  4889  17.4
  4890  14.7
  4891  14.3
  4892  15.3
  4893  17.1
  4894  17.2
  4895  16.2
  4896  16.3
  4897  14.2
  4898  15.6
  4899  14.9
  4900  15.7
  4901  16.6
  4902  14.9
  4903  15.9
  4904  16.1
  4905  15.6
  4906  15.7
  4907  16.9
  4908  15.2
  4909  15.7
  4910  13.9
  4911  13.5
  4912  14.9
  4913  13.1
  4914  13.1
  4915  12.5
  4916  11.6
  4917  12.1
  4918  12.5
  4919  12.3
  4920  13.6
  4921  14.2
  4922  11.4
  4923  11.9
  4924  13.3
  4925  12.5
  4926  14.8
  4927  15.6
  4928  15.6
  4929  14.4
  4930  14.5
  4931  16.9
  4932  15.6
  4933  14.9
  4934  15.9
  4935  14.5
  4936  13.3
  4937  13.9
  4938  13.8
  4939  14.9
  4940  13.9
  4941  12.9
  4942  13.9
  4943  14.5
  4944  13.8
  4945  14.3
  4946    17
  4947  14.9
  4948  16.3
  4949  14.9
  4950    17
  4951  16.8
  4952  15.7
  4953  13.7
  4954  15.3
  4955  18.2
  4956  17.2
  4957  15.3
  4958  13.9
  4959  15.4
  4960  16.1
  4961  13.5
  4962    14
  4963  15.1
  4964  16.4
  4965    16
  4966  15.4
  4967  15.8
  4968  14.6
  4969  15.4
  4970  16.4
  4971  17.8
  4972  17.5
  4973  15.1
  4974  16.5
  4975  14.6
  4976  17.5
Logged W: 0.15 mag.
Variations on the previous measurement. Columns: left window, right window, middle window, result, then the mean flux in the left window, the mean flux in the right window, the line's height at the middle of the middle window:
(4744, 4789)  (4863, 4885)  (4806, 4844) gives 0.216 mag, 13.3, 14.7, 14.1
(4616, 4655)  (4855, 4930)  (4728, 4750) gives 0.079 mag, 11.8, 14.8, 13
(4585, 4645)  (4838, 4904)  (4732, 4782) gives 0.062 mag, 11.9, 15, 13.6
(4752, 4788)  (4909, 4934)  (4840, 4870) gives -0.065 mag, 13.4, 13.8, 13.6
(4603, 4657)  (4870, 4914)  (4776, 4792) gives 0.040 mag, 12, 15.4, 14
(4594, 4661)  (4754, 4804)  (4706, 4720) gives 0.018 mag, 11.8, 13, 12.5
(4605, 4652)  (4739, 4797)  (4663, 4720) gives 0.036 mag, 12.1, 12.8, 12.4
